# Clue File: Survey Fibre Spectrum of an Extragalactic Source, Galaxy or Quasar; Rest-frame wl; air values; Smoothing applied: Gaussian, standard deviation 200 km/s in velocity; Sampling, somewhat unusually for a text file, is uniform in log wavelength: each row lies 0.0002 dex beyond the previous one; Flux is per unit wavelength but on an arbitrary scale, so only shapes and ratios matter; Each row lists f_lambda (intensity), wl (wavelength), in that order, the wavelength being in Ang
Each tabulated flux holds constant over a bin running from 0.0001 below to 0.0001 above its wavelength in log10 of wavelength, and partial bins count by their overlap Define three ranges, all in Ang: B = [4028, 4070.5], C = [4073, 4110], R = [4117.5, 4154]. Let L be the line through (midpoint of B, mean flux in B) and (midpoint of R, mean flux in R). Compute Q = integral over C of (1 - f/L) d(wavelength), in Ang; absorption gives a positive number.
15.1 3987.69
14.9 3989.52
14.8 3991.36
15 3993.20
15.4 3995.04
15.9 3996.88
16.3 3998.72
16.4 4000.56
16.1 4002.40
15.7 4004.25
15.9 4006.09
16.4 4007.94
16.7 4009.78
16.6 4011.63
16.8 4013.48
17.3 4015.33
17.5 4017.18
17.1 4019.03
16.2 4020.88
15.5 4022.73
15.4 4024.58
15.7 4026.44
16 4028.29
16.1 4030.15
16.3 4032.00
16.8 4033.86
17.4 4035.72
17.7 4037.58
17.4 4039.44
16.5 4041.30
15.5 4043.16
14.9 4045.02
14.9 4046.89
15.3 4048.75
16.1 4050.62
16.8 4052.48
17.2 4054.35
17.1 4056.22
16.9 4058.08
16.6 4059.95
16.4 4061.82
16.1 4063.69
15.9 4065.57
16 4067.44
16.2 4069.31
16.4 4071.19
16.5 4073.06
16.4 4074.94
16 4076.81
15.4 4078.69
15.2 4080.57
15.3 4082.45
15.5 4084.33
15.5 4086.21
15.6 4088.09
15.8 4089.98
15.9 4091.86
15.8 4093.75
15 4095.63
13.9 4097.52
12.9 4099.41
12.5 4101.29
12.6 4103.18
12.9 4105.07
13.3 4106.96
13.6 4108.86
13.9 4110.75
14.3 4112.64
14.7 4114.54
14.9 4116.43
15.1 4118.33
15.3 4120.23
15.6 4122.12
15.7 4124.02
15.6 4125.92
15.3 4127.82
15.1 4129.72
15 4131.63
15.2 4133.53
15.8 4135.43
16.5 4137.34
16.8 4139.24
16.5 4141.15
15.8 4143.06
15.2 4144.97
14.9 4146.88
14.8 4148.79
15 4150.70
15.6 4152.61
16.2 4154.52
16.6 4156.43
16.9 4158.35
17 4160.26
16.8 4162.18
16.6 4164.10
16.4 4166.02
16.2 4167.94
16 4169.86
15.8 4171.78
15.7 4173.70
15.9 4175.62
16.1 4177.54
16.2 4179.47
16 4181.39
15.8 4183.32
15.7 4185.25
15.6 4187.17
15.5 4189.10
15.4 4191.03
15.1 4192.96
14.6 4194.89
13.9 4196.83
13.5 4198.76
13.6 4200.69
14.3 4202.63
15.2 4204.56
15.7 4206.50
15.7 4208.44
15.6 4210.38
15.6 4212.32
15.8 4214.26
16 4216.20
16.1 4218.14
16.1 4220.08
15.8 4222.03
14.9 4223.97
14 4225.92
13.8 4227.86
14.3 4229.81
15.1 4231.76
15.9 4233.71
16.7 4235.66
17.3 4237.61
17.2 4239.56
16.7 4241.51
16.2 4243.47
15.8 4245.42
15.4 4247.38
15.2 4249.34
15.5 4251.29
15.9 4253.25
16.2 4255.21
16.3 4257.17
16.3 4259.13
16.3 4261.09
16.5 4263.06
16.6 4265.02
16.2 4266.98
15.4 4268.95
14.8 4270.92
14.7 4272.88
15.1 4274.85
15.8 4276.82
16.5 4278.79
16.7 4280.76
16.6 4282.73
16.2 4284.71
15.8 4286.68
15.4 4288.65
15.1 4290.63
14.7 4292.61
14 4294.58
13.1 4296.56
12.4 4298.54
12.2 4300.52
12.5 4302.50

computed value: 2.8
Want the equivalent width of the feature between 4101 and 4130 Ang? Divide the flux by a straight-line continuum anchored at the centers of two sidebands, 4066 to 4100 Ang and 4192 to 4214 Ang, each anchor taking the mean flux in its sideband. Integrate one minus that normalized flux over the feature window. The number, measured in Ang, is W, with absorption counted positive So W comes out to 1.7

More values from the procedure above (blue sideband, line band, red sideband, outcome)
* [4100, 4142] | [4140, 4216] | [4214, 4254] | -1.8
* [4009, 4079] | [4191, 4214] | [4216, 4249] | 1.4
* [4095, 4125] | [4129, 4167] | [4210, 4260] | -3.4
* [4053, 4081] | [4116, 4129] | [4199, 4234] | 0.4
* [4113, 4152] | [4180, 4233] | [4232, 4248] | 3.0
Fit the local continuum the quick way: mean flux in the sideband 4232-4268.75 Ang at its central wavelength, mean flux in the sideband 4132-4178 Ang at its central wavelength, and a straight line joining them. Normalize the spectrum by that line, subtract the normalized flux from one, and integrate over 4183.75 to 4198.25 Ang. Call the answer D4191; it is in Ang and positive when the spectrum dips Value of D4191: 0.9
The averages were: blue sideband 16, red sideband 16.2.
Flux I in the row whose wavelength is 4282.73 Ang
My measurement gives 16.6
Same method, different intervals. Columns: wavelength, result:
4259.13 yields 16.3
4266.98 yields 16.2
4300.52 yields 12.2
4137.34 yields 16.5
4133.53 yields 15.2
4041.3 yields 16.5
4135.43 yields 15.8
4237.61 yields 17.3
